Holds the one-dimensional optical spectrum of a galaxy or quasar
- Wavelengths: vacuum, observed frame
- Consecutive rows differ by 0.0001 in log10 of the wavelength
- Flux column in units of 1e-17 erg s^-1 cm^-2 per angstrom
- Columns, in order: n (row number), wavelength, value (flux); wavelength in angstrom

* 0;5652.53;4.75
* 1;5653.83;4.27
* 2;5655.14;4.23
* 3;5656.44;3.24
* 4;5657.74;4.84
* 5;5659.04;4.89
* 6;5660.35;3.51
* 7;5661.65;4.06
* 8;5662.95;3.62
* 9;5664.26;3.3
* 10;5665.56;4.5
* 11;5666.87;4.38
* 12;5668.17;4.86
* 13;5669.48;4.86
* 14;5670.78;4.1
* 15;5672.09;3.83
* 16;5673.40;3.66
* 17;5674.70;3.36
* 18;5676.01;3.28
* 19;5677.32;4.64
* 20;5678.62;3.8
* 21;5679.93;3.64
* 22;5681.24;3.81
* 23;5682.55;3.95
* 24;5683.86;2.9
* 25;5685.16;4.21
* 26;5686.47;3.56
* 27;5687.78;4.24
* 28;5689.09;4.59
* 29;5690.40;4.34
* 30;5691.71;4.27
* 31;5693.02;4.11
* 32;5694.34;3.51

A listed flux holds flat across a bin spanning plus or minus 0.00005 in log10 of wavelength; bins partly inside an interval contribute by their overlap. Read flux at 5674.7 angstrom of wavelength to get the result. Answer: 3.36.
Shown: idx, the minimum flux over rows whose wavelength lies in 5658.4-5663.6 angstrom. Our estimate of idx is 3.51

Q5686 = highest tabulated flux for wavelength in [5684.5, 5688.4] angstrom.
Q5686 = 4.24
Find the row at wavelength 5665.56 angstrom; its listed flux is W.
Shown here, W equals 4.5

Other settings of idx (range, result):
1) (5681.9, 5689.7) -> 2.9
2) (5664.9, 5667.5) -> 4.38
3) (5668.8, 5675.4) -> 3.36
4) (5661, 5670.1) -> 3.3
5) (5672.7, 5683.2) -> 3.28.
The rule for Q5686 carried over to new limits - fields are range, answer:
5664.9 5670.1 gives 4.86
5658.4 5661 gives 4.89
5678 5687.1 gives 4.21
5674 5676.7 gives 3.36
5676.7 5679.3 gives 4.64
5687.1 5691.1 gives 4.59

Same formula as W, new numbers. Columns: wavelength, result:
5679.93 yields 3.64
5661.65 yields 4.06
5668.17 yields 4.86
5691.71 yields 4.27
